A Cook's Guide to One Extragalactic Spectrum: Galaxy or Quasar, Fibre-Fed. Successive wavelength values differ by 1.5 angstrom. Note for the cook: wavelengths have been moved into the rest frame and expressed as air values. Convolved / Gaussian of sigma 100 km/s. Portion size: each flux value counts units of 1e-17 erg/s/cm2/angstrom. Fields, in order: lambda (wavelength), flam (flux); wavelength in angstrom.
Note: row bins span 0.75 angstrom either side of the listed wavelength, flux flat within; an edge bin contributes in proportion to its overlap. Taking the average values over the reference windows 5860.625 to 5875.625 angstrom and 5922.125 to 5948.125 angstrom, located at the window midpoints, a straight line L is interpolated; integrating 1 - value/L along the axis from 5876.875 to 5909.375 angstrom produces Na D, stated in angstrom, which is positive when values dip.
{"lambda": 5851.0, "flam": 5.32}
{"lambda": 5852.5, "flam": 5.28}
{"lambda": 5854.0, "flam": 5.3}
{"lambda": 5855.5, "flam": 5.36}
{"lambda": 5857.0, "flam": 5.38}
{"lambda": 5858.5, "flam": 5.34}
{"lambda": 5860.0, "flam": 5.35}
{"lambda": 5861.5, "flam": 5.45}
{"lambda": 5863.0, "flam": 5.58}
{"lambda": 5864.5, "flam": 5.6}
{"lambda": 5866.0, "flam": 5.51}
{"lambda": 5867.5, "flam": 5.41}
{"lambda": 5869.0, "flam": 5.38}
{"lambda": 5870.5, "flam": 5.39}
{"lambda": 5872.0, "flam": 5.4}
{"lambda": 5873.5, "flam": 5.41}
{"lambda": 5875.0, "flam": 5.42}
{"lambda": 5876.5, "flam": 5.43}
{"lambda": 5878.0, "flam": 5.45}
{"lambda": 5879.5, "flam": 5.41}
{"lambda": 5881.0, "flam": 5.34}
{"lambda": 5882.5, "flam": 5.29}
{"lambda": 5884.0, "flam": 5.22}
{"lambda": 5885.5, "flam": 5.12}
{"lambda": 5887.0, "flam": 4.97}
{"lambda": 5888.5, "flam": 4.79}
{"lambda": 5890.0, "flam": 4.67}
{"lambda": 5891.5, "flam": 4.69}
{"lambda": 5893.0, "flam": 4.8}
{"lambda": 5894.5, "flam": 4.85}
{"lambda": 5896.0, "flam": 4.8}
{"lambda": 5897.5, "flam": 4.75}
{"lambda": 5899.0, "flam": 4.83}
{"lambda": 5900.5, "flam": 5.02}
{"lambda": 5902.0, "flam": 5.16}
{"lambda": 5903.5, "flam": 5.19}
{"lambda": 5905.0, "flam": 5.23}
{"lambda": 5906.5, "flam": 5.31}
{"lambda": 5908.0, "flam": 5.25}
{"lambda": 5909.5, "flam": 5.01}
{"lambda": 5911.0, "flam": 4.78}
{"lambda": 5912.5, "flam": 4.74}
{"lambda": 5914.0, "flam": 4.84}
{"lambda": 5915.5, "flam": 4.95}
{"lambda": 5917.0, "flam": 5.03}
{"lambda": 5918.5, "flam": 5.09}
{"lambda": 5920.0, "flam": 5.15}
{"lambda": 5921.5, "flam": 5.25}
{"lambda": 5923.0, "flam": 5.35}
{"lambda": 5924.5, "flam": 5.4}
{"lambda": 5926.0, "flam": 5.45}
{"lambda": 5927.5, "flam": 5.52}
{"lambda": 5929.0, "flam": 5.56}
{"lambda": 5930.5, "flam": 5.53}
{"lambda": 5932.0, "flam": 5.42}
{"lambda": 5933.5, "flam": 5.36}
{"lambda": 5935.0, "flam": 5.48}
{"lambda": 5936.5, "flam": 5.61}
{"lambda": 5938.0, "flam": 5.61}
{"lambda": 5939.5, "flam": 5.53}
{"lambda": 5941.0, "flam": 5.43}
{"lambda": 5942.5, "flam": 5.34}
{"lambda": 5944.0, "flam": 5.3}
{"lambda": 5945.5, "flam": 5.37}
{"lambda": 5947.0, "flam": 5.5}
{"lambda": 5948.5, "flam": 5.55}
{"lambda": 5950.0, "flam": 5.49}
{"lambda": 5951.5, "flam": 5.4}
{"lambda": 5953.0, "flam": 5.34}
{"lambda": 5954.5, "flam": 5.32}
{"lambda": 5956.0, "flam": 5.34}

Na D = 2.4 angstrom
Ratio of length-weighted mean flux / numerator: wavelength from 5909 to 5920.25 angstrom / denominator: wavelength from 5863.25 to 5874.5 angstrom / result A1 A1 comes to 0.9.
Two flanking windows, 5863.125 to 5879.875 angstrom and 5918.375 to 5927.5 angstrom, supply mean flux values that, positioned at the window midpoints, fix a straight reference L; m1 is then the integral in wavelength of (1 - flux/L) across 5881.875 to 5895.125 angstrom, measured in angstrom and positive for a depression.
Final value 1.2 angstrom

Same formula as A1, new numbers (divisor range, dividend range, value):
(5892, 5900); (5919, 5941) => 1.13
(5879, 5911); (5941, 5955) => 1.08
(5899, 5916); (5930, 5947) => 1.08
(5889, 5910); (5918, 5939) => 1.09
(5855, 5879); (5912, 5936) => 0.97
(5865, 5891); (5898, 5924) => 0.96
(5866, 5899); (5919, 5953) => 1.06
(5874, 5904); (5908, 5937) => 1.03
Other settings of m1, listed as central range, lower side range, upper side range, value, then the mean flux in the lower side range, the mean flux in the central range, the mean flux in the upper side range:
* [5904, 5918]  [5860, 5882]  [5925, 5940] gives 1.2 angstrom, 5.44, 5.02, 5.5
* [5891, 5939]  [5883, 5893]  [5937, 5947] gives 0.2 angstrom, 4.91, 5.16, 5.44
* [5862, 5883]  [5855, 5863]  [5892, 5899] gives -1.0 angstrom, 5.4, 5.43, 4.8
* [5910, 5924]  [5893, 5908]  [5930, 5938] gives 0.6 angstrom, 5.02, 5.03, 5.49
